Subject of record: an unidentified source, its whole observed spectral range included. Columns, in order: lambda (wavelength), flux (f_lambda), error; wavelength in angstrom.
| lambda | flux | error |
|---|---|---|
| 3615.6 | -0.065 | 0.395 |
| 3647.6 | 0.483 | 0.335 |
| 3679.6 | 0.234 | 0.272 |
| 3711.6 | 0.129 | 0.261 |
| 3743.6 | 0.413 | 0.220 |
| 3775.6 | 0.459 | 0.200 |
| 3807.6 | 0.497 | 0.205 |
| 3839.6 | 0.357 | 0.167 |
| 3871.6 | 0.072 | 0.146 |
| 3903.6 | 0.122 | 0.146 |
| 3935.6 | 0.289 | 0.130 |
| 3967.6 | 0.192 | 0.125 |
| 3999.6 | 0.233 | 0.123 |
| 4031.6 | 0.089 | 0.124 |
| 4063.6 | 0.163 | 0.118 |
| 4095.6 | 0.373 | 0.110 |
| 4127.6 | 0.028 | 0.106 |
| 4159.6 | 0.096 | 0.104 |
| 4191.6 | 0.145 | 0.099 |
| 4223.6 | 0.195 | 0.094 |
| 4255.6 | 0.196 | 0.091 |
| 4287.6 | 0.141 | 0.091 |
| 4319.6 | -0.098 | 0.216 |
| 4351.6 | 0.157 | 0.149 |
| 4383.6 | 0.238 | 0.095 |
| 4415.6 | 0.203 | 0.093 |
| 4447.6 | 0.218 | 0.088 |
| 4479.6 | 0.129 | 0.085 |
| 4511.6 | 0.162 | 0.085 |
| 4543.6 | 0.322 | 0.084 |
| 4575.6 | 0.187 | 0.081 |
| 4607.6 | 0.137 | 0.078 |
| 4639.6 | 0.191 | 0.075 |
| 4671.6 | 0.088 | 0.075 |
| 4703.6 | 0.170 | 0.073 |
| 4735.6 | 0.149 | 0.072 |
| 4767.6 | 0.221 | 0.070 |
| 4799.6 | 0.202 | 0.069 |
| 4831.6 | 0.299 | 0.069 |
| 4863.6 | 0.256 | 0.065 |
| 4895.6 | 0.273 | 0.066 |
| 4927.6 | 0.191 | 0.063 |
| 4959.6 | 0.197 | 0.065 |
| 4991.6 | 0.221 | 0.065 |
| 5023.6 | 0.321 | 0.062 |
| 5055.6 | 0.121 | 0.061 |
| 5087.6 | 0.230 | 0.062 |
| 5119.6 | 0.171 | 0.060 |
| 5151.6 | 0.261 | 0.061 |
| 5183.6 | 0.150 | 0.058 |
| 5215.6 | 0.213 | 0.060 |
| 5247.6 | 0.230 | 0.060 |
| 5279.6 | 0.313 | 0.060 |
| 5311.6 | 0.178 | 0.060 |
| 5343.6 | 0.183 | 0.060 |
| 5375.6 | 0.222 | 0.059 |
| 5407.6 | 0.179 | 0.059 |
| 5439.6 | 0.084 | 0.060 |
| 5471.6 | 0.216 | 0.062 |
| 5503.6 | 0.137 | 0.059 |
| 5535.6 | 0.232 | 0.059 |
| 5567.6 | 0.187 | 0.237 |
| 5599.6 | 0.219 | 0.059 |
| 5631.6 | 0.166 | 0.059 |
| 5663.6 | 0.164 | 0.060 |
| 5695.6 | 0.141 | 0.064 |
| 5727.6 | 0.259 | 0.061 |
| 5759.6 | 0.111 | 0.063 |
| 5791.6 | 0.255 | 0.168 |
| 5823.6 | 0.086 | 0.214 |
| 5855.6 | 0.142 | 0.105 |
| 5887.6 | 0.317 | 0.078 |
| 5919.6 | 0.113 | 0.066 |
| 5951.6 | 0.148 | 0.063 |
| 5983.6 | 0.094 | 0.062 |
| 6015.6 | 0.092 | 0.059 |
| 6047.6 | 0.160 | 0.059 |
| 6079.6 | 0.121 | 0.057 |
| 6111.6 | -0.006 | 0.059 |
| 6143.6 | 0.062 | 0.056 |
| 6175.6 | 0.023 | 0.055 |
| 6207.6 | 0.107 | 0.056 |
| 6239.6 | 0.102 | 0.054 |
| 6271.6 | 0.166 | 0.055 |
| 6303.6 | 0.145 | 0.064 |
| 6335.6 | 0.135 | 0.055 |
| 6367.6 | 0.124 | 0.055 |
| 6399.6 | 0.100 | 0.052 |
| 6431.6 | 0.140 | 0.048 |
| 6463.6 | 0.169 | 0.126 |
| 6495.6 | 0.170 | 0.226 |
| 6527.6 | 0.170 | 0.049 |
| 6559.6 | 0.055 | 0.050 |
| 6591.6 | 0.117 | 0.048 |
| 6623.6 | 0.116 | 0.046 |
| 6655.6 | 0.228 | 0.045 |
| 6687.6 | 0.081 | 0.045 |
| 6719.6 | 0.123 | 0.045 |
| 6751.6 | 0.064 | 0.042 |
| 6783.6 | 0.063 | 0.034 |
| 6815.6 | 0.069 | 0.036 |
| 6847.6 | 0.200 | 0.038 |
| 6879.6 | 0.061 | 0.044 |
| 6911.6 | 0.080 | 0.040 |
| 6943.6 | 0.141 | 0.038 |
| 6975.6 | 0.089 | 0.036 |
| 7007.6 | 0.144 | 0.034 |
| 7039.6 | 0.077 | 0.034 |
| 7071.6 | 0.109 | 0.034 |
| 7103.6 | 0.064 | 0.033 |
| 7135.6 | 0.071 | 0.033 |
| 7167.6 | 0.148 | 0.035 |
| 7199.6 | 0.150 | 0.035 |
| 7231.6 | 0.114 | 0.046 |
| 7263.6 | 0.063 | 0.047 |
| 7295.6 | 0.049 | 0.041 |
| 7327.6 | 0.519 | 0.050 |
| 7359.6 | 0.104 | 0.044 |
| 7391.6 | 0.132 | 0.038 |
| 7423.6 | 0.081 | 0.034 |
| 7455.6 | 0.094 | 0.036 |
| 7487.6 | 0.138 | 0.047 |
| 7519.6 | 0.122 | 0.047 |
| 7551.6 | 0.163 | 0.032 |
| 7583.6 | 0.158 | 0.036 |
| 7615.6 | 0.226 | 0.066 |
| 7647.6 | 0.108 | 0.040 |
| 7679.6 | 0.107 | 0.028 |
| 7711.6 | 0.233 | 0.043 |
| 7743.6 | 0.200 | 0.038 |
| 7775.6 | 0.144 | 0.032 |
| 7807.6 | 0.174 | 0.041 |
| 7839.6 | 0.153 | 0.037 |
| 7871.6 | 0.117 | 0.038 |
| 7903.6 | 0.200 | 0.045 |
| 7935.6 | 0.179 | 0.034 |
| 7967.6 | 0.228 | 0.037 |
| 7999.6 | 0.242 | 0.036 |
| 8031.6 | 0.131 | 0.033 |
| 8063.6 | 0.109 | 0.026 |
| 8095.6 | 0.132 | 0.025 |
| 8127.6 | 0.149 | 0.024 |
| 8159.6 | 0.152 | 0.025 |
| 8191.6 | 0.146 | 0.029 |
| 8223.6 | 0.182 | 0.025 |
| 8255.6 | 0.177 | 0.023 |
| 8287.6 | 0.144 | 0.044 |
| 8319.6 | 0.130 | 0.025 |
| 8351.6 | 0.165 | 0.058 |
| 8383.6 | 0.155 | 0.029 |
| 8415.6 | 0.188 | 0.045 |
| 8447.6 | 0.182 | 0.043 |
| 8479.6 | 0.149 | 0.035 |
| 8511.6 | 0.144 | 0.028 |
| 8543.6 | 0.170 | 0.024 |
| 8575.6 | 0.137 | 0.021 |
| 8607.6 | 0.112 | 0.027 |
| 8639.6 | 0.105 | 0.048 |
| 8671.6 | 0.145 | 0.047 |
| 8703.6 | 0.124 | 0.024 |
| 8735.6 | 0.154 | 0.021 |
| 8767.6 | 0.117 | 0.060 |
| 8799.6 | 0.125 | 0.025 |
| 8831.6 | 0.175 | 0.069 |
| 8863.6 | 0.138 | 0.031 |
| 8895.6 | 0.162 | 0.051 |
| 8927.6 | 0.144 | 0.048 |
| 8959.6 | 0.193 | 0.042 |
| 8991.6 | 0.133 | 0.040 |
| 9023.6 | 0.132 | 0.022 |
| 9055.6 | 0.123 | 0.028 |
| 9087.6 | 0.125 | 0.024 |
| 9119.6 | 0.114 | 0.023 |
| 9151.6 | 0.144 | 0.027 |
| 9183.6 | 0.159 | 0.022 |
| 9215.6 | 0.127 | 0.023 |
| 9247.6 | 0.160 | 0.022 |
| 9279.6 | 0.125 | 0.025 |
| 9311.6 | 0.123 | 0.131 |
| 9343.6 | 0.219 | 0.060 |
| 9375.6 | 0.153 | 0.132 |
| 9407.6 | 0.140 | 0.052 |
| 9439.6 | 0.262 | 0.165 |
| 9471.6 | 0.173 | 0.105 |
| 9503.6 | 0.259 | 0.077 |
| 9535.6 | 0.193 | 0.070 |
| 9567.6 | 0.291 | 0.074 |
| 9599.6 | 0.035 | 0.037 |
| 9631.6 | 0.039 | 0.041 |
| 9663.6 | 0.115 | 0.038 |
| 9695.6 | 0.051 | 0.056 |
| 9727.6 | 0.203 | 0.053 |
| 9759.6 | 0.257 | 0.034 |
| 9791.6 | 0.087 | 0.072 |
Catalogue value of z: 0.97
